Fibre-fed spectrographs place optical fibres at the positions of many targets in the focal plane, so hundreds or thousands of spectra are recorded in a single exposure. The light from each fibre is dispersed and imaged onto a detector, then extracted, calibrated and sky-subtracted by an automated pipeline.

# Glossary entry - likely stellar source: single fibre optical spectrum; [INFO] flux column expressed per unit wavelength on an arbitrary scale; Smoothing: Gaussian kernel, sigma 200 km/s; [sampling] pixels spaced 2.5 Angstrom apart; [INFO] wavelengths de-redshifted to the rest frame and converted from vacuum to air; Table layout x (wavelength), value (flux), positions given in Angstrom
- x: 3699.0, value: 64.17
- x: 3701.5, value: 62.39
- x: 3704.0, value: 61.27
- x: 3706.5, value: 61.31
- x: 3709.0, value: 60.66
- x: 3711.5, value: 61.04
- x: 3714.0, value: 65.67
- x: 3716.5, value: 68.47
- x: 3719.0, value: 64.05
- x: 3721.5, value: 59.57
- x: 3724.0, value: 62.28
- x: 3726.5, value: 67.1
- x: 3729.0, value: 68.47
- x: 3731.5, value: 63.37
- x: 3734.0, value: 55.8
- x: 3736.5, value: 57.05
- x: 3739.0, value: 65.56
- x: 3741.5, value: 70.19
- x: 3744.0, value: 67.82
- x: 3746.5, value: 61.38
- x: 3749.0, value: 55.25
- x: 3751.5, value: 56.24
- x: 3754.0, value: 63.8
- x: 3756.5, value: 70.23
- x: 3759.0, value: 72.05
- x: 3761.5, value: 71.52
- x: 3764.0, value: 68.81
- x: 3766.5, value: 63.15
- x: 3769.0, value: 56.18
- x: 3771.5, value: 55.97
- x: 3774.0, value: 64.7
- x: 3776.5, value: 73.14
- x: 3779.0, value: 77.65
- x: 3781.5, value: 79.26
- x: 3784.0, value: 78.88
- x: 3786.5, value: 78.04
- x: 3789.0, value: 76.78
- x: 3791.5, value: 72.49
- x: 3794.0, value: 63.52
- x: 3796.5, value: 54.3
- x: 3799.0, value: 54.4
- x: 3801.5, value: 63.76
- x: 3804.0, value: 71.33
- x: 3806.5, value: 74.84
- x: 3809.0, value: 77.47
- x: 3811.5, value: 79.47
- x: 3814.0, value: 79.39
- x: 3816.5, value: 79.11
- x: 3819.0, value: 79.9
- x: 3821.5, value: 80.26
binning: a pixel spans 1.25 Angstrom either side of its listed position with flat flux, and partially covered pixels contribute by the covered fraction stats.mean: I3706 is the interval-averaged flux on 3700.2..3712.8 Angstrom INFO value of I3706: 61.4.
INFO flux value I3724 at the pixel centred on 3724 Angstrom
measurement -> 62.28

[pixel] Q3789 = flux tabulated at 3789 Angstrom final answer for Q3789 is 76.78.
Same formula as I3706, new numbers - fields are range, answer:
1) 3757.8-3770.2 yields 66.4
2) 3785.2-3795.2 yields 72.8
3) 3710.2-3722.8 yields 63.7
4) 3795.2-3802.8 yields 57.6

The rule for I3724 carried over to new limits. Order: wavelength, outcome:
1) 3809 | 77.47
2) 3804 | 71.33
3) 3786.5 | 78.04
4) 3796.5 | 54.3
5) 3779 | 77.65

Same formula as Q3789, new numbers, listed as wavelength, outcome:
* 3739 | 65.56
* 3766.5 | 63.15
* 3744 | 67.82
